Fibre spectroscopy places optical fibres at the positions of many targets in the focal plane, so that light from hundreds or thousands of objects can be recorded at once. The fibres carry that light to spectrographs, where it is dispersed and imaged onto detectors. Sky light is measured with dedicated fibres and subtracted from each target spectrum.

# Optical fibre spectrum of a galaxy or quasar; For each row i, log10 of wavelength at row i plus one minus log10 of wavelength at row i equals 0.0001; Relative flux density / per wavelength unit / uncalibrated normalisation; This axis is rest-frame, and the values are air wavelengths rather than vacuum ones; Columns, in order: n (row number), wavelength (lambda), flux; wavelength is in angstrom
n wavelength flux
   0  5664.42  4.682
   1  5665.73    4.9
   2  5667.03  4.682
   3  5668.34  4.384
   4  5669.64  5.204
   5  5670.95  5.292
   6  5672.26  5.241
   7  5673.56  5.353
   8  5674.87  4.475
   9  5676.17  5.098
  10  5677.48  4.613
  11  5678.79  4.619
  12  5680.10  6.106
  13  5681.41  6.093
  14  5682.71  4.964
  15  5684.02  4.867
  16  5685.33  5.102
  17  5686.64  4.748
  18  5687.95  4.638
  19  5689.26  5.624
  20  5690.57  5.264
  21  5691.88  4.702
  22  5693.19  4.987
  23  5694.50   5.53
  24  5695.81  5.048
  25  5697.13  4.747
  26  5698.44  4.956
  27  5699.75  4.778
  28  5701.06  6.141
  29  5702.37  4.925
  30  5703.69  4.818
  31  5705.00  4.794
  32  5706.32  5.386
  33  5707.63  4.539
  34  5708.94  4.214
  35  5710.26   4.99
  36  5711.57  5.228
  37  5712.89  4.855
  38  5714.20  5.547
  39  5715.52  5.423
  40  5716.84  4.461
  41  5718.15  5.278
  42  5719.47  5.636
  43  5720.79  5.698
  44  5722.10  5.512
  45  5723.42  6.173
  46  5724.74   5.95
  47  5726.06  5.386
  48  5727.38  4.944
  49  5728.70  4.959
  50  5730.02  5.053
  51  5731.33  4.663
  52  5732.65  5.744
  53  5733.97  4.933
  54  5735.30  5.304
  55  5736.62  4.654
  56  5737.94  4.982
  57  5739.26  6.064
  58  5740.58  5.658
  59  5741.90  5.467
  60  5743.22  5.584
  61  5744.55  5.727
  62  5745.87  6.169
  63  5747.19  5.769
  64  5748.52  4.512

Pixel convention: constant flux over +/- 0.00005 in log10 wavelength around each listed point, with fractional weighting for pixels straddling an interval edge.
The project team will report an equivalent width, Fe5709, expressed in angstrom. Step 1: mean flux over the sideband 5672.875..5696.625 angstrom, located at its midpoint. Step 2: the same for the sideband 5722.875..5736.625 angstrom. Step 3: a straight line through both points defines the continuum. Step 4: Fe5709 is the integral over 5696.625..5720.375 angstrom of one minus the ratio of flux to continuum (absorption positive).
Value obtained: 0.6 angstrom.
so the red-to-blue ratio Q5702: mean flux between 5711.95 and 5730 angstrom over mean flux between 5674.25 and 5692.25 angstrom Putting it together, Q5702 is 1.06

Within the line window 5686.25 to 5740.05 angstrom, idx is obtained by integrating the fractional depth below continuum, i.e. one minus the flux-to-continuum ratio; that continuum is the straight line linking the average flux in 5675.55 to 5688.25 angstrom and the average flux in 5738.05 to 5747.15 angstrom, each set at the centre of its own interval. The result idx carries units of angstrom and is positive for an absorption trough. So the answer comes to 2.63 angstrom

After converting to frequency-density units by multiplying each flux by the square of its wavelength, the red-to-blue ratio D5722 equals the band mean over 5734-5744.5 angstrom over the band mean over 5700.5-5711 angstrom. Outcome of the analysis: 1.10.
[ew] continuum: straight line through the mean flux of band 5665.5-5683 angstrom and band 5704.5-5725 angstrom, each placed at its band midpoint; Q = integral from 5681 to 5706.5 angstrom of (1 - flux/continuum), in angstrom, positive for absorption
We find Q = 0.28 angstrom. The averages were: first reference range 5.08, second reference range 5.22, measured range 5.09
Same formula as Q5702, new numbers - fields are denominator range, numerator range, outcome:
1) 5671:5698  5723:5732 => 1.04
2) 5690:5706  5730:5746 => 1.06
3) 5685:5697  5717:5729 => 1.08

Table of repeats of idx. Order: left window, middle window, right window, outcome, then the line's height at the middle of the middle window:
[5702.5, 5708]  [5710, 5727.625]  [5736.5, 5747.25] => -0.75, 5.16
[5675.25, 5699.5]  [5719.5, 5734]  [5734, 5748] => -0.03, 5.39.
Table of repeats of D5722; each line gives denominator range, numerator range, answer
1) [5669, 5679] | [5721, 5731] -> 1.10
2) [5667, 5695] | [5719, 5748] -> 1.09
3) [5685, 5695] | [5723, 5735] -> 1.06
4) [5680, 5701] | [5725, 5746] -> 1.05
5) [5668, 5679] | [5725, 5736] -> 1.06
